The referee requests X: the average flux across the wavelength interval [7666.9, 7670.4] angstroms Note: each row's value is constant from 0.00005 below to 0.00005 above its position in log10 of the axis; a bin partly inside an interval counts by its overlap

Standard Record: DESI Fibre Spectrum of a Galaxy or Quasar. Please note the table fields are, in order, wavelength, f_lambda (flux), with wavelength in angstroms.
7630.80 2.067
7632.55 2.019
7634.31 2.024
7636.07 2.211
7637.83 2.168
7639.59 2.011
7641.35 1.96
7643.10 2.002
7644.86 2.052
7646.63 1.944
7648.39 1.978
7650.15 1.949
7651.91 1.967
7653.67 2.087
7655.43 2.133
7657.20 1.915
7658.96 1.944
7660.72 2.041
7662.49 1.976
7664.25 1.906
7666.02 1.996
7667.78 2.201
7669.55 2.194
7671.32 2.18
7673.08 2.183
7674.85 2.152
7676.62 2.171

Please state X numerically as 2.2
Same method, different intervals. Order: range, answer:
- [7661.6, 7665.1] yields 1.94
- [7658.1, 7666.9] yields 1.97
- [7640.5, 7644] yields 1.99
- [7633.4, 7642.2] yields 2.07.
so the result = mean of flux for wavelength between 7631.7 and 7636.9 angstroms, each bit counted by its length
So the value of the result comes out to 2.08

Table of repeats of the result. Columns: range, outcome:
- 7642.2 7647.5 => 2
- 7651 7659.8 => 2.01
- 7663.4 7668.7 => 2.03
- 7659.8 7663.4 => 2.01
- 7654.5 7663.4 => 2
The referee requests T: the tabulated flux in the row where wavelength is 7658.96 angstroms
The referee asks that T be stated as 1.944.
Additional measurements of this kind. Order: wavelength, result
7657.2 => 1.915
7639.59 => 2.011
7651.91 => 1.967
